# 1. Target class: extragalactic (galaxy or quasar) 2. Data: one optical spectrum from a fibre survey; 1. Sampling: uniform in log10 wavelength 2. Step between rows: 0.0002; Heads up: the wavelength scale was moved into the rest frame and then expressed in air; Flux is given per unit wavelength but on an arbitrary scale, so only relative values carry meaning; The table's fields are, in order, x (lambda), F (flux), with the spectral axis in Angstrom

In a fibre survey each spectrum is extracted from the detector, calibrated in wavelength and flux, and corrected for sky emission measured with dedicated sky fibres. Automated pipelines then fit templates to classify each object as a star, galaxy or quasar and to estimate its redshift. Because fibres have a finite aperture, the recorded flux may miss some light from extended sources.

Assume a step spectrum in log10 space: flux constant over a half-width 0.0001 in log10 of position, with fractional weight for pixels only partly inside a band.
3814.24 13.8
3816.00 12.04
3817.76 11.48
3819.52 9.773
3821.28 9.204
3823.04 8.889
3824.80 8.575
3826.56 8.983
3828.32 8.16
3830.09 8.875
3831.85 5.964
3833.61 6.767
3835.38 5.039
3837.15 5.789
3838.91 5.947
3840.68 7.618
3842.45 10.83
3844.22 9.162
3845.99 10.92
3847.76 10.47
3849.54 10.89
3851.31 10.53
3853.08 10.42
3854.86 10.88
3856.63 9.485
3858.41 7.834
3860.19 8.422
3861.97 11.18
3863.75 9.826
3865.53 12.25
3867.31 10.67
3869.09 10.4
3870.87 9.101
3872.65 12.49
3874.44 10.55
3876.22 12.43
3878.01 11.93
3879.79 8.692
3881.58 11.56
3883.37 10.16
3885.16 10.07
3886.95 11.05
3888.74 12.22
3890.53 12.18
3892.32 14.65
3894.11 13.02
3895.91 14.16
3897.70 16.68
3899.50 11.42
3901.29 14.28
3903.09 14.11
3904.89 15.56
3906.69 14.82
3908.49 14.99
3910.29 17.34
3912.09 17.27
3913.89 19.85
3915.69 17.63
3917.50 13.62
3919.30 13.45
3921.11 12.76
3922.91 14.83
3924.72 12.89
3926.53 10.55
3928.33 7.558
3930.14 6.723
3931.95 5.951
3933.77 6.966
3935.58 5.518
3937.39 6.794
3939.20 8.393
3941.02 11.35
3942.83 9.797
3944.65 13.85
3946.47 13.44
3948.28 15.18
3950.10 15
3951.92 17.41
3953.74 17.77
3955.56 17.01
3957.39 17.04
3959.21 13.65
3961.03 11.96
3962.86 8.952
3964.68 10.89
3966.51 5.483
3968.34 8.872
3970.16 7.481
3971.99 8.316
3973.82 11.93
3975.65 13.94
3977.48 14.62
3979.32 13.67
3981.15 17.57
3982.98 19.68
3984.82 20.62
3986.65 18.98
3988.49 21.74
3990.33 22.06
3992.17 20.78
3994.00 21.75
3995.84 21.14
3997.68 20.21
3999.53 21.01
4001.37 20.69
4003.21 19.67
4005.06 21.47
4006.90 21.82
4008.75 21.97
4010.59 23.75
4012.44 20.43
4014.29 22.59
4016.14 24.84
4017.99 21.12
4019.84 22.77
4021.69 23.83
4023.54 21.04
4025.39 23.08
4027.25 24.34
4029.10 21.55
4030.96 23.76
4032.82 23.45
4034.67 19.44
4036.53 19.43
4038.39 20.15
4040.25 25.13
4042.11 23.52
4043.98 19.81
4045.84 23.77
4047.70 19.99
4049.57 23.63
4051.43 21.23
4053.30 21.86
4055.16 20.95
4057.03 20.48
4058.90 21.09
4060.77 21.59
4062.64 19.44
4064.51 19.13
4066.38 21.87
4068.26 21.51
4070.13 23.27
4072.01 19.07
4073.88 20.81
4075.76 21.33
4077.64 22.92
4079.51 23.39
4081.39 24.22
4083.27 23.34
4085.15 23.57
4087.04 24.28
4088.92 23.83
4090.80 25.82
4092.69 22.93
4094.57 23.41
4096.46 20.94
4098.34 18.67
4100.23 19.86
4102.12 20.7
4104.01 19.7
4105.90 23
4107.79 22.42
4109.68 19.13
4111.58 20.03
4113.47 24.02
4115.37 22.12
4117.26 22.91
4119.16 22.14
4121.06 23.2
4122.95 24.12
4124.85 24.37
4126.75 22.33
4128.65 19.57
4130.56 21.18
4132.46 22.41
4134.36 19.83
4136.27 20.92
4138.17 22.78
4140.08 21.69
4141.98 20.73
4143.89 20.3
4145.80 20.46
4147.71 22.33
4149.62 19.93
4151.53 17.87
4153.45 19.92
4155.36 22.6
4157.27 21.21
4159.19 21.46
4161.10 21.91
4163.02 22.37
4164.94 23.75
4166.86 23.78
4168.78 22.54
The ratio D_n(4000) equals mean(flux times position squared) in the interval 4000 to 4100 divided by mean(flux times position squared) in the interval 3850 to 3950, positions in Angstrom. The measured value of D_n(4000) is 2.0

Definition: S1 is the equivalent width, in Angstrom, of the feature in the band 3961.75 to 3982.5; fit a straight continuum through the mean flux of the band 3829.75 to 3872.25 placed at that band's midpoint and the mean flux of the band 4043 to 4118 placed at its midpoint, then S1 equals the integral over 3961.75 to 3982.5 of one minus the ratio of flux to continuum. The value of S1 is 6.1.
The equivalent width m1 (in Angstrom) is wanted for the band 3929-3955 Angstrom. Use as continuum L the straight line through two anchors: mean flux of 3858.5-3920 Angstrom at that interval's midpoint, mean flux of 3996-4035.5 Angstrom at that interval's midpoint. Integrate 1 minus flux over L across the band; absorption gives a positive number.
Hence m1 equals 8.9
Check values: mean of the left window 12.8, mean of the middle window 11.1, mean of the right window 22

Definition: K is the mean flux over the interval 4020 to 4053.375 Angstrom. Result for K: 22.2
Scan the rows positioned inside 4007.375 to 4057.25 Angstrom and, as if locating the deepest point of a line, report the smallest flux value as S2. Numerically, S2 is 19.43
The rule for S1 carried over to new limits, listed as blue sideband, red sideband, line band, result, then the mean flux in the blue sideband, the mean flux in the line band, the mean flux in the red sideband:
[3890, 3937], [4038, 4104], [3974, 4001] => -2.7 Angstrom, 13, 19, 21.9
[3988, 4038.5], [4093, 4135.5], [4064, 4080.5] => 0.1 Angstrom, 21.8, 21.5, 21.7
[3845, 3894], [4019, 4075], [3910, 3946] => 6.7 Angstrom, 10.8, 11.6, 21.7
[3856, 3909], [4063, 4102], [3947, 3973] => 5.3 Angstrom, 11.9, 12.5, 22.1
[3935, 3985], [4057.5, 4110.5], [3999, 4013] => -4.6 Angstrom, 12.7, 21.4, 21.8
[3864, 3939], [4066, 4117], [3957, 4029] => -4.4 Angstrom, 12.1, 18.2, 22.1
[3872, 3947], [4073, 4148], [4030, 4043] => -2.6 Angstrom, 12.2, 22.1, 22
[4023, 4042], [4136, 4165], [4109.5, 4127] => -0.9 Angstrom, 22.2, 22.6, 21.2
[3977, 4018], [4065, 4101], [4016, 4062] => -1.3 Angstrom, 20.6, 22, 22.3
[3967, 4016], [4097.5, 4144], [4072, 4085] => -1.2 Angstrom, 18.3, 22.5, 21.6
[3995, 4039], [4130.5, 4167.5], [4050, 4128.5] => -1.4 Angstrom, 21.8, 22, 21.4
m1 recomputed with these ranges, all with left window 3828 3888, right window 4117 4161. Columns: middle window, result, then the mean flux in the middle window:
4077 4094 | -4.07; 23.8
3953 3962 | -1.04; 15.4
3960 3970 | 3.52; 9.16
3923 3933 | 2.65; 9.2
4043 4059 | -3.32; 21.4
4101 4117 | -0.97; 21.4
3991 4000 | -3.26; 21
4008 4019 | -4.27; 22.5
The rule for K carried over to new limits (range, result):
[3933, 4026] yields 16.5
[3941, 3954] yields 14.3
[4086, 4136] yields 22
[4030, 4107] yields 21.9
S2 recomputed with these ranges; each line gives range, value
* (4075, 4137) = 18.67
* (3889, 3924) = 11.42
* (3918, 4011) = 5.483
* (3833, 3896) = 5.039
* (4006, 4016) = 20.43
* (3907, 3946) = 5.518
